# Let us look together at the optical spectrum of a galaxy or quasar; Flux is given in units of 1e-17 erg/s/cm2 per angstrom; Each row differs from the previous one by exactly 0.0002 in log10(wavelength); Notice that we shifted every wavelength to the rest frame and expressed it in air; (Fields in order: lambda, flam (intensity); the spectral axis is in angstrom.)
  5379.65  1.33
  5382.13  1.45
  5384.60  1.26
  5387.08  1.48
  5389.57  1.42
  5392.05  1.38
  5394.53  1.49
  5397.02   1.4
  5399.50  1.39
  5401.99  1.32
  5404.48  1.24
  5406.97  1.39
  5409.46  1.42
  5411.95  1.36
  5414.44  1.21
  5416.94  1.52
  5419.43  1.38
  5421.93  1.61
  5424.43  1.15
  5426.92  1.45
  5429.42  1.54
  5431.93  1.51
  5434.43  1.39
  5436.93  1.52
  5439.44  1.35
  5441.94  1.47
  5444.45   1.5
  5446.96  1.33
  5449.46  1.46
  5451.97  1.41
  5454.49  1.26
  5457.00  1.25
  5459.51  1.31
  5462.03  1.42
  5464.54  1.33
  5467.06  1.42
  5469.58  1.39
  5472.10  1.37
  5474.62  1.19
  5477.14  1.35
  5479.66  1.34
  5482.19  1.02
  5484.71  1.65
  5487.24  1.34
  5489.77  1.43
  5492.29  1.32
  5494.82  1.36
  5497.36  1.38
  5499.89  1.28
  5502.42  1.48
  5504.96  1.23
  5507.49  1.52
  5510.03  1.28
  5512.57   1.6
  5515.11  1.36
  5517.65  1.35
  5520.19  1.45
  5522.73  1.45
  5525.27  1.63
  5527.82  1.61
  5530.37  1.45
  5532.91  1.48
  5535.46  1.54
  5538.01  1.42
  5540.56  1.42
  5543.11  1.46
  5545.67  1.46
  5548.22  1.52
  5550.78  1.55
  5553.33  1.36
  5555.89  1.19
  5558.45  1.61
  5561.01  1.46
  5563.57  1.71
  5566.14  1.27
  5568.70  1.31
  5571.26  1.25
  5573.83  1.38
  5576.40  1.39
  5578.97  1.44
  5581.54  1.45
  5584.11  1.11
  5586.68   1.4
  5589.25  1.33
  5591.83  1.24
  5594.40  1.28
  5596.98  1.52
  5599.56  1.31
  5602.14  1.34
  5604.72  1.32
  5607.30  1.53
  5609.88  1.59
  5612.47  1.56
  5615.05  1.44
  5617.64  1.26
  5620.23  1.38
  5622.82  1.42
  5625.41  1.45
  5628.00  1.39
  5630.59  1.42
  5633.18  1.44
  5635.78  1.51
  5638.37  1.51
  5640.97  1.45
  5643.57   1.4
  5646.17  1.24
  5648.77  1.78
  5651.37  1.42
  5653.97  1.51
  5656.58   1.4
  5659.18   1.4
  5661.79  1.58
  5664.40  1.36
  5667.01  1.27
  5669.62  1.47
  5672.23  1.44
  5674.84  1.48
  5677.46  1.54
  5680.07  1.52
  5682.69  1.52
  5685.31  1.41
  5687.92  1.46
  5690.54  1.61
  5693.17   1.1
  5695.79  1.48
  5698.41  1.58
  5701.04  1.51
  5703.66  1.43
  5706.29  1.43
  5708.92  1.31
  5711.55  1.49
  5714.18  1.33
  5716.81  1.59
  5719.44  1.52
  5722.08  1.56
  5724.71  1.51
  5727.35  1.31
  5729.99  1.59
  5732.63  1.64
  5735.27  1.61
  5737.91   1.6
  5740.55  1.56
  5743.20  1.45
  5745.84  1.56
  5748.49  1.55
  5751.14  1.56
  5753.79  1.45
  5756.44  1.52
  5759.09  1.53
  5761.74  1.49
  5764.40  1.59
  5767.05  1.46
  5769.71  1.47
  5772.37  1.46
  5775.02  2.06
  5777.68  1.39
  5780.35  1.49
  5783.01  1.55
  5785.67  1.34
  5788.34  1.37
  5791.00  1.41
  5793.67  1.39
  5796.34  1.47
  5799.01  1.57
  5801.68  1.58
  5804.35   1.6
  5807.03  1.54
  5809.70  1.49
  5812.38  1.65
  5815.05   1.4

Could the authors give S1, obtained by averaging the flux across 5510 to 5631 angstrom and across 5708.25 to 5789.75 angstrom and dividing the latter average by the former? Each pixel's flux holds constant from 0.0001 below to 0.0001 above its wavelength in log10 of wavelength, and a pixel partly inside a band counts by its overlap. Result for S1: 1.07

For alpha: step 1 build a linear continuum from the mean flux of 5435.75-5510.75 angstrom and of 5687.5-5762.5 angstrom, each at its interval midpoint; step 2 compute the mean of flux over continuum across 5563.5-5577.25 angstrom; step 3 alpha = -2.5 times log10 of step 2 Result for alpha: 0.05 mag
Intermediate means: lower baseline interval 1.37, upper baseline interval 1.49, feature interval 1.36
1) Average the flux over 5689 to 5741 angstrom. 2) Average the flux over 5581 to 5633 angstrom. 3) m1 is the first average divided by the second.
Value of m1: 1.07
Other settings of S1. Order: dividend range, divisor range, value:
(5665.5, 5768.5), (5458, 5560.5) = 1.06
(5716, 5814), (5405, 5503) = 1.11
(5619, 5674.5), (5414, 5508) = 1.04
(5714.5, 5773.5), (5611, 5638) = 1.06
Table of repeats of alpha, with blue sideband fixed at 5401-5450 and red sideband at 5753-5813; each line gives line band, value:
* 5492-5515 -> 0.04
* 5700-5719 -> 0.04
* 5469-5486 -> 0.07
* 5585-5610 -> 0.07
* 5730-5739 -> -0.08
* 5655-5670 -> 0.05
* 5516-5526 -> -0.02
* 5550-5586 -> 0.05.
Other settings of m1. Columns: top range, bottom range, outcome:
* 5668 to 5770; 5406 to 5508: 1.08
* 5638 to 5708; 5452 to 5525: 1.06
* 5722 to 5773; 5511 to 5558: 1.04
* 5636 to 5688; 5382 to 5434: 1.04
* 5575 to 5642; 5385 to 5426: 1.01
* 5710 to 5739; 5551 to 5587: 1.10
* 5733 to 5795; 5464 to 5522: 1.11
